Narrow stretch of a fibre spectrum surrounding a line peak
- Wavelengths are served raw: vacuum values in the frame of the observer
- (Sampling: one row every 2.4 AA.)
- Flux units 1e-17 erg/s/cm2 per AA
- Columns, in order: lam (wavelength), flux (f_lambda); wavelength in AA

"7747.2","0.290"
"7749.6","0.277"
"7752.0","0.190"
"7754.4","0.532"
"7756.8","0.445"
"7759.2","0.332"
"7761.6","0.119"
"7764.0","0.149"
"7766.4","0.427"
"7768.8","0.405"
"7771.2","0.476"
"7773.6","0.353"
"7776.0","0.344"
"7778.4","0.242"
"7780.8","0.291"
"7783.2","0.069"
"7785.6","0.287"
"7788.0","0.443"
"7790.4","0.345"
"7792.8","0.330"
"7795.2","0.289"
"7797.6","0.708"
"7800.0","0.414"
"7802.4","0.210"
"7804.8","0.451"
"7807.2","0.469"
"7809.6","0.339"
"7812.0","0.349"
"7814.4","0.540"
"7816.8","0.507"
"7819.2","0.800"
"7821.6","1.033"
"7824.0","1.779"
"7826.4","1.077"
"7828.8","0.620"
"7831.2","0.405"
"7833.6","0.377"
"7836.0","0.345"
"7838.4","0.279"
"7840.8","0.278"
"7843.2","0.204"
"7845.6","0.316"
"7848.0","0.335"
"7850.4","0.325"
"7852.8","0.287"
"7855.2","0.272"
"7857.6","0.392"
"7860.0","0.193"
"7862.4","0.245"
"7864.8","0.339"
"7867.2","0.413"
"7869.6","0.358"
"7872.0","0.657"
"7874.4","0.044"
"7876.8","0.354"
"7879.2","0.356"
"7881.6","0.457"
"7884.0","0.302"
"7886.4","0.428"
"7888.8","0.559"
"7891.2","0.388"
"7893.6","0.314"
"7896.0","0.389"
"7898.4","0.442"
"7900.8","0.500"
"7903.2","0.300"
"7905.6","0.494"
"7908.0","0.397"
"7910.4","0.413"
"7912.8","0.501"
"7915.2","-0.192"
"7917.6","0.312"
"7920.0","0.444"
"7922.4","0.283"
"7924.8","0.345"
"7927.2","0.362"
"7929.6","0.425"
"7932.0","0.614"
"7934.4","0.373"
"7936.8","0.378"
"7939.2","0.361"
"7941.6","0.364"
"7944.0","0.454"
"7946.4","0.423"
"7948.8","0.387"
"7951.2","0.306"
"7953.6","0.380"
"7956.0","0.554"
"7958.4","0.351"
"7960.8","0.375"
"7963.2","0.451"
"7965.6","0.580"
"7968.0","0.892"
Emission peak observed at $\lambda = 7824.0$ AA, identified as H-beta 4861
